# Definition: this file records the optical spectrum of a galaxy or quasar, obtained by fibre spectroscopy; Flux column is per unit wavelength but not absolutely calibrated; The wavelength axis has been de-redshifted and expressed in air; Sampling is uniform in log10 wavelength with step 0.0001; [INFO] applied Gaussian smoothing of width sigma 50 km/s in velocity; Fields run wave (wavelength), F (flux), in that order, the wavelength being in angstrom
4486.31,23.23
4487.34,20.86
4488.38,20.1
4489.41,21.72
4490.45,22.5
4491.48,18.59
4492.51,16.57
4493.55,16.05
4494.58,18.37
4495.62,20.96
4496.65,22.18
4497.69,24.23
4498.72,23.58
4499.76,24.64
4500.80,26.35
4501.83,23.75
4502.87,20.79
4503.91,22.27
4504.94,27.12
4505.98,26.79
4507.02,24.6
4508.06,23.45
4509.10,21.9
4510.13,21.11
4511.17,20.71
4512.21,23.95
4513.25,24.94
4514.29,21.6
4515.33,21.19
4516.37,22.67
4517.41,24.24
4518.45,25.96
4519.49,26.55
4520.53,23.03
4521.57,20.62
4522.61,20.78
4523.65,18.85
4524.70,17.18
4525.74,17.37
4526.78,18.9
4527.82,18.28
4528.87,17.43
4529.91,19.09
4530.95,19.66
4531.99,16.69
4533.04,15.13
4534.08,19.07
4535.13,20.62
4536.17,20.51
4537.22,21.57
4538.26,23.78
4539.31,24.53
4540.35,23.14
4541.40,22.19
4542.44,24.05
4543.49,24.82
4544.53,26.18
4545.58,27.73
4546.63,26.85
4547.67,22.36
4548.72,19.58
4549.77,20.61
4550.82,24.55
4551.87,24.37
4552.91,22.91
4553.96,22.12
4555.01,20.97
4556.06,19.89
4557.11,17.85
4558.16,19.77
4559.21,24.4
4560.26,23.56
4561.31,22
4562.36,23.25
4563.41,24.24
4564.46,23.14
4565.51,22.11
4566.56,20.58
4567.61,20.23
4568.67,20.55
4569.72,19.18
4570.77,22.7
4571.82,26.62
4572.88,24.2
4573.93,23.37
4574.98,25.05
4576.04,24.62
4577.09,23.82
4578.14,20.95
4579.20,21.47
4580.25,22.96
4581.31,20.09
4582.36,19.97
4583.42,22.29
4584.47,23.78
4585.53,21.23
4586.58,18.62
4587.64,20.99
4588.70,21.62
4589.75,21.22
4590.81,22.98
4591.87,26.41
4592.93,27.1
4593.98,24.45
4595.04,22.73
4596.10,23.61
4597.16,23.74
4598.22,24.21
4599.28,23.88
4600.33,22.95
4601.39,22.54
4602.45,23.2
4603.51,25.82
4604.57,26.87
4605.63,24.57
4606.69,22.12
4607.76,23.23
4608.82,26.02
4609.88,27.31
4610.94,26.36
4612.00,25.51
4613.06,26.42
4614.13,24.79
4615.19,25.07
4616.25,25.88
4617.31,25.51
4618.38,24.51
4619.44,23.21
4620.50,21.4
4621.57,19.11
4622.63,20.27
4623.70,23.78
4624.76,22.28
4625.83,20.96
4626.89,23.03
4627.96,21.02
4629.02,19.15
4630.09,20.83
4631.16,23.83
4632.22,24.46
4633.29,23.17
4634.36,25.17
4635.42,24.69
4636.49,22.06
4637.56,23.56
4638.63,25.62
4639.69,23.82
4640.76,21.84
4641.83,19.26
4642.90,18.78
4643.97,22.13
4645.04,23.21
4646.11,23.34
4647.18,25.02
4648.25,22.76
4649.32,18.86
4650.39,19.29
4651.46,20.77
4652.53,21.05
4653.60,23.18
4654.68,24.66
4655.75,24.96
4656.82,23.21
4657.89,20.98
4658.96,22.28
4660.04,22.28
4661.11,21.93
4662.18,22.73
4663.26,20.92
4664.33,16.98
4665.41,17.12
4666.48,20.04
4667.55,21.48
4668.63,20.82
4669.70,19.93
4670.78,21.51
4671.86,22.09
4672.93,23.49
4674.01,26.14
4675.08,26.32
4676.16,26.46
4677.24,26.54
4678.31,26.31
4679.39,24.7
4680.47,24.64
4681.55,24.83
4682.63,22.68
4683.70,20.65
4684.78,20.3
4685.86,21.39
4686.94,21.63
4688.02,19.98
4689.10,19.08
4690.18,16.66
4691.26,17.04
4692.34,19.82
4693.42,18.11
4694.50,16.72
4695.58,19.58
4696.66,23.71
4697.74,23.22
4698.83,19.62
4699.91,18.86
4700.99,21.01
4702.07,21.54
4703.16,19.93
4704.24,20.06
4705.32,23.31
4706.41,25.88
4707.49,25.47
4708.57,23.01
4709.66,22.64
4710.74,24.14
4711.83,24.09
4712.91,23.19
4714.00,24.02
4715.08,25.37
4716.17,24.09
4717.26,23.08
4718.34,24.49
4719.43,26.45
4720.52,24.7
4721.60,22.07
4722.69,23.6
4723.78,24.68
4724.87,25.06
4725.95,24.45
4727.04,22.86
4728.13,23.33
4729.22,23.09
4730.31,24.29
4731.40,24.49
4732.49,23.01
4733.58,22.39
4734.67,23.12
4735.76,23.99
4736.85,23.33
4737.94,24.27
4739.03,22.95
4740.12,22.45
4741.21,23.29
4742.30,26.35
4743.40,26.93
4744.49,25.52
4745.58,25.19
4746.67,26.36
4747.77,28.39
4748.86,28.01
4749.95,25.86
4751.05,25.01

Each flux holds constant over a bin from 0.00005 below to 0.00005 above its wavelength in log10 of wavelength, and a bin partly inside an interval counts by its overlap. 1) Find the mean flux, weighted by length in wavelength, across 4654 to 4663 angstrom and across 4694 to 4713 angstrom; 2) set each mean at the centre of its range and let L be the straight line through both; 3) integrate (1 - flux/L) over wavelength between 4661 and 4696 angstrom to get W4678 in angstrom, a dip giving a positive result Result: 1.52 angstrom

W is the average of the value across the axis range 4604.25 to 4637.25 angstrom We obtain 23.6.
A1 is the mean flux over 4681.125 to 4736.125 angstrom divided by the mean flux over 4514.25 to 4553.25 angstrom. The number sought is 1.0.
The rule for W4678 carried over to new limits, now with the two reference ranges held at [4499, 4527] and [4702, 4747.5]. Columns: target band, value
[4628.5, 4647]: 0.6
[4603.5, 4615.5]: -1.1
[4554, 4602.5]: 1.2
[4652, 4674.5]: 1.7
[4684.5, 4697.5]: 2.3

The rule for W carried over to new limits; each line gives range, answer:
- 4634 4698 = 22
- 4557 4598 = 22.6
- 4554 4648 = 23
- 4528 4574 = 22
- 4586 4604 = 23.3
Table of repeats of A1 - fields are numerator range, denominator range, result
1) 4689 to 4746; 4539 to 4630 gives 0.99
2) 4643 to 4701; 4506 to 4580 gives 0.98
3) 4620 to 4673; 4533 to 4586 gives 0.97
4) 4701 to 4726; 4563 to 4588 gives 1.07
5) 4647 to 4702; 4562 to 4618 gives 0.92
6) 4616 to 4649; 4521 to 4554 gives 1.06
